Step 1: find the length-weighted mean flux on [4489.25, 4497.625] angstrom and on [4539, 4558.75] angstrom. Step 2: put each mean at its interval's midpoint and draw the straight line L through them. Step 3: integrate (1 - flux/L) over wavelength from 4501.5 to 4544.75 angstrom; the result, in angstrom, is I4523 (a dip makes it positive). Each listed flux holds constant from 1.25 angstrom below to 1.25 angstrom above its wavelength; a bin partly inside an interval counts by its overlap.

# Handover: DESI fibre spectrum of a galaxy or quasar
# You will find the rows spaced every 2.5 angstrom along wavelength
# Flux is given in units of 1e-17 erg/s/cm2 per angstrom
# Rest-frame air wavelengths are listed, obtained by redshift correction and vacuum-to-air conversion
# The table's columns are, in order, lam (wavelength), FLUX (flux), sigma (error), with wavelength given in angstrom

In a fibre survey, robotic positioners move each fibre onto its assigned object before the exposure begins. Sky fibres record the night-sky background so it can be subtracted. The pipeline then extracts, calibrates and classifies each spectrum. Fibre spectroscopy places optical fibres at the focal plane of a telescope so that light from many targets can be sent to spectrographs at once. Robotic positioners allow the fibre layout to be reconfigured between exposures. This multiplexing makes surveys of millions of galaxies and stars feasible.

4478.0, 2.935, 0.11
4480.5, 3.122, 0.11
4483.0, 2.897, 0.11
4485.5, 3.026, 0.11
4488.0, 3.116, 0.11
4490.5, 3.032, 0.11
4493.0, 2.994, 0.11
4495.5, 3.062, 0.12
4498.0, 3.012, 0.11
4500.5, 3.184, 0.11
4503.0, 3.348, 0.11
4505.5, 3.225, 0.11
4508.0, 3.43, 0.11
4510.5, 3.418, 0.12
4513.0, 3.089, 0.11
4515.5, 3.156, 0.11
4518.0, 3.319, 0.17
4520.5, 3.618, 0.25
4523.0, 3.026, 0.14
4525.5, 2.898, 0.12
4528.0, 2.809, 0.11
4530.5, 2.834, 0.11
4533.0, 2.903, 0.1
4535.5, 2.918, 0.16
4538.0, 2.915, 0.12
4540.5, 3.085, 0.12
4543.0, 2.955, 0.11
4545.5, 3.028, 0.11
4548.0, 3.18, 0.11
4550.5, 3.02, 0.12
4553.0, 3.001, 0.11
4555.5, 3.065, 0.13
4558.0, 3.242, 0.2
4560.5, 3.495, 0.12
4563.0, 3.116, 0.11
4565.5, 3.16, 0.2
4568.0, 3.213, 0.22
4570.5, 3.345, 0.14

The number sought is -0.94 angstrom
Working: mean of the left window 3.03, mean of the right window 3.07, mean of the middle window 3.11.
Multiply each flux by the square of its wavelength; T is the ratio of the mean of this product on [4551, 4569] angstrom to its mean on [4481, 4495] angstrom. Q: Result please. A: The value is 1.09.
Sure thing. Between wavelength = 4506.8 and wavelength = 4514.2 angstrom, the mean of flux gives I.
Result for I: 3.31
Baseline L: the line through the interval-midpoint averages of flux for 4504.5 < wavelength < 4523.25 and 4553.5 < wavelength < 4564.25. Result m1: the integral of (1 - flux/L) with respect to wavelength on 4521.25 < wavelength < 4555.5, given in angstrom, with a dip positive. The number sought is 2.9 angstrom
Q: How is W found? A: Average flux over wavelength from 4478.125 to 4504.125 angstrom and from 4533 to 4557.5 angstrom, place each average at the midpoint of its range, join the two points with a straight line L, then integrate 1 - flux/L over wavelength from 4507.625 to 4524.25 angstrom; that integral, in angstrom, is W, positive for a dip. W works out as -1.3 angstrom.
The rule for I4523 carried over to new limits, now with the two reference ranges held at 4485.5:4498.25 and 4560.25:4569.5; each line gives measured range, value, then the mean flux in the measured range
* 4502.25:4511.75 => -0.8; 3.36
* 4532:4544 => 0.8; 2.96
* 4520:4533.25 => 0.6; 2.99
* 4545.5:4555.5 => 0.4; 3.06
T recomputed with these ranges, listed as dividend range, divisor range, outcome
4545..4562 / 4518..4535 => 1.05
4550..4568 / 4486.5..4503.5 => 1.05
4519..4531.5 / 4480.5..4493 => 1.02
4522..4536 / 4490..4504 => 0.95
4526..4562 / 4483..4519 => 0.98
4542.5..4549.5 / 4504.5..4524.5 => 0.95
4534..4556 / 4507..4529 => 0.95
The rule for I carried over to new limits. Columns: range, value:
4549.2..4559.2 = 3.08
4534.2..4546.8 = 2.98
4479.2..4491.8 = 3.04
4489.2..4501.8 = 3.06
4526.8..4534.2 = 2.85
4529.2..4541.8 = 2.93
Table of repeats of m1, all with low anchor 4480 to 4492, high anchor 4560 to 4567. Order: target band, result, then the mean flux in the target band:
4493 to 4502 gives -0.06 angstrom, 3.08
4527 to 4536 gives 0.82 angstrom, 2.86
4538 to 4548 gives 0.47 angstrom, 3.03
